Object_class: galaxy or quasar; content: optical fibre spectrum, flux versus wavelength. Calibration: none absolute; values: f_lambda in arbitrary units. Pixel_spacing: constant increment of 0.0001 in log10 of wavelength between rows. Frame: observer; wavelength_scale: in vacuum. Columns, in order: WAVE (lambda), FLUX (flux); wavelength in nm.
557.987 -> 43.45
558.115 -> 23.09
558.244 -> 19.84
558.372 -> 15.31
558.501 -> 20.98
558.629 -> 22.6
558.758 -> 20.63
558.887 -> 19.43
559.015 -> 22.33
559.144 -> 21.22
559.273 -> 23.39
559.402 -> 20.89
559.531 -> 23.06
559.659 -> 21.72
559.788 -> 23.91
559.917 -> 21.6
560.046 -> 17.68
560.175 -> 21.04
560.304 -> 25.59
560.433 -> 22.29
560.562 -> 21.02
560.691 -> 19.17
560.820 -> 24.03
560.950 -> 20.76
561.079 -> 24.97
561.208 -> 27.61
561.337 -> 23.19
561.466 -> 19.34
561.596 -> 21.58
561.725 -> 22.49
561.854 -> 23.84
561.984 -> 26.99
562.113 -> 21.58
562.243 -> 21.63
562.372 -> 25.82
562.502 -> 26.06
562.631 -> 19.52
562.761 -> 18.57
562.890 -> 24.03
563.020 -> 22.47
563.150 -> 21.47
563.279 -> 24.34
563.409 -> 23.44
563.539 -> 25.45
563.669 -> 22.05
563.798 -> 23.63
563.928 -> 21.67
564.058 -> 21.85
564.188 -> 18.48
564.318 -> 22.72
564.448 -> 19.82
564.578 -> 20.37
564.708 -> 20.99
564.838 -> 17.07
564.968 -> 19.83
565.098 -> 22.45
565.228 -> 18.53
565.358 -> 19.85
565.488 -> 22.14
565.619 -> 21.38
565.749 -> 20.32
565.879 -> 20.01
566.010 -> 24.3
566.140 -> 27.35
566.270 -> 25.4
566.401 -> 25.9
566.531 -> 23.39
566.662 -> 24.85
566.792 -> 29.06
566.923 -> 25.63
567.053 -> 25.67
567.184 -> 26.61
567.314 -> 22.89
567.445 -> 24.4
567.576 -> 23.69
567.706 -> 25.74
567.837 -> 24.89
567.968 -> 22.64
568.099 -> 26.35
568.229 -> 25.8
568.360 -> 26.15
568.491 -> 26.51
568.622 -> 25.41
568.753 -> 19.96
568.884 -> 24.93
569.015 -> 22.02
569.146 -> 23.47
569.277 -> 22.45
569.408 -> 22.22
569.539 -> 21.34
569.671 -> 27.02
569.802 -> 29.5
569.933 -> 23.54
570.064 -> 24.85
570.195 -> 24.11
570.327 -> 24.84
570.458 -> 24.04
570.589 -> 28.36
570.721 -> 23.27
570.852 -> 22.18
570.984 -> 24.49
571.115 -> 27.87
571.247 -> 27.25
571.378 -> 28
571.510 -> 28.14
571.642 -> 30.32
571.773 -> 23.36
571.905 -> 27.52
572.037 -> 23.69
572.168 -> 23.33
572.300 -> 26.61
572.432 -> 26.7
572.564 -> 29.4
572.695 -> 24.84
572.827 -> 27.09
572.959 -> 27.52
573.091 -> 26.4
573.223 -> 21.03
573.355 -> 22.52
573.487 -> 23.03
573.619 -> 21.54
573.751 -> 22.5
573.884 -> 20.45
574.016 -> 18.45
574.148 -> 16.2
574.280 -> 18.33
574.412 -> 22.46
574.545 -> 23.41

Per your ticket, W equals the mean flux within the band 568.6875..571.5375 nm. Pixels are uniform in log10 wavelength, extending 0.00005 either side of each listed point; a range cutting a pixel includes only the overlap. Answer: 24.7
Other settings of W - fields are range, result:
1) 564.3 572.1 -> 24.1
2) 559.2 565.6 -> 22.1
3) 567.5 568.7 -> 25.2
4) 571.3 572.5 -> 26.4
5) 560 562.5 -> 22.8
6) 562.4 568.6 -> 23.1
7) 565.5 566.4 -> 23.2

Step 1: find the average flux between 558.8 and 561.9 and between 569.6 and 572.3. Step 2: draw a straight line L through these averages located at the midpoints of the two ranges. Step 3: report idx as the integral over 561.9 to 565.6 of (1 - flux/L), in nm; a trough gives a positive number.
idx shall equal 0.22 nm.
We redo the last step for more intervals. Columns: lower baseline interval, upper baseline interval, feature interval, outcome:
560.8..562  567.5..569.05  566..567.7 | -0.07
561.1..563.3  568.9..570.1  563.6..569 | 0.10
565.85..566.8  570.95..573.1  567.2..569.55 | 0.14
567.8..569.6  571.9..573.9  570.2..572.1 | -0.12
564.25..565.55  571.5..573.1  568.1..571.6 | -0.07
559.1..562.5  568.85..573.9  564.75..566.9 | 0.10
